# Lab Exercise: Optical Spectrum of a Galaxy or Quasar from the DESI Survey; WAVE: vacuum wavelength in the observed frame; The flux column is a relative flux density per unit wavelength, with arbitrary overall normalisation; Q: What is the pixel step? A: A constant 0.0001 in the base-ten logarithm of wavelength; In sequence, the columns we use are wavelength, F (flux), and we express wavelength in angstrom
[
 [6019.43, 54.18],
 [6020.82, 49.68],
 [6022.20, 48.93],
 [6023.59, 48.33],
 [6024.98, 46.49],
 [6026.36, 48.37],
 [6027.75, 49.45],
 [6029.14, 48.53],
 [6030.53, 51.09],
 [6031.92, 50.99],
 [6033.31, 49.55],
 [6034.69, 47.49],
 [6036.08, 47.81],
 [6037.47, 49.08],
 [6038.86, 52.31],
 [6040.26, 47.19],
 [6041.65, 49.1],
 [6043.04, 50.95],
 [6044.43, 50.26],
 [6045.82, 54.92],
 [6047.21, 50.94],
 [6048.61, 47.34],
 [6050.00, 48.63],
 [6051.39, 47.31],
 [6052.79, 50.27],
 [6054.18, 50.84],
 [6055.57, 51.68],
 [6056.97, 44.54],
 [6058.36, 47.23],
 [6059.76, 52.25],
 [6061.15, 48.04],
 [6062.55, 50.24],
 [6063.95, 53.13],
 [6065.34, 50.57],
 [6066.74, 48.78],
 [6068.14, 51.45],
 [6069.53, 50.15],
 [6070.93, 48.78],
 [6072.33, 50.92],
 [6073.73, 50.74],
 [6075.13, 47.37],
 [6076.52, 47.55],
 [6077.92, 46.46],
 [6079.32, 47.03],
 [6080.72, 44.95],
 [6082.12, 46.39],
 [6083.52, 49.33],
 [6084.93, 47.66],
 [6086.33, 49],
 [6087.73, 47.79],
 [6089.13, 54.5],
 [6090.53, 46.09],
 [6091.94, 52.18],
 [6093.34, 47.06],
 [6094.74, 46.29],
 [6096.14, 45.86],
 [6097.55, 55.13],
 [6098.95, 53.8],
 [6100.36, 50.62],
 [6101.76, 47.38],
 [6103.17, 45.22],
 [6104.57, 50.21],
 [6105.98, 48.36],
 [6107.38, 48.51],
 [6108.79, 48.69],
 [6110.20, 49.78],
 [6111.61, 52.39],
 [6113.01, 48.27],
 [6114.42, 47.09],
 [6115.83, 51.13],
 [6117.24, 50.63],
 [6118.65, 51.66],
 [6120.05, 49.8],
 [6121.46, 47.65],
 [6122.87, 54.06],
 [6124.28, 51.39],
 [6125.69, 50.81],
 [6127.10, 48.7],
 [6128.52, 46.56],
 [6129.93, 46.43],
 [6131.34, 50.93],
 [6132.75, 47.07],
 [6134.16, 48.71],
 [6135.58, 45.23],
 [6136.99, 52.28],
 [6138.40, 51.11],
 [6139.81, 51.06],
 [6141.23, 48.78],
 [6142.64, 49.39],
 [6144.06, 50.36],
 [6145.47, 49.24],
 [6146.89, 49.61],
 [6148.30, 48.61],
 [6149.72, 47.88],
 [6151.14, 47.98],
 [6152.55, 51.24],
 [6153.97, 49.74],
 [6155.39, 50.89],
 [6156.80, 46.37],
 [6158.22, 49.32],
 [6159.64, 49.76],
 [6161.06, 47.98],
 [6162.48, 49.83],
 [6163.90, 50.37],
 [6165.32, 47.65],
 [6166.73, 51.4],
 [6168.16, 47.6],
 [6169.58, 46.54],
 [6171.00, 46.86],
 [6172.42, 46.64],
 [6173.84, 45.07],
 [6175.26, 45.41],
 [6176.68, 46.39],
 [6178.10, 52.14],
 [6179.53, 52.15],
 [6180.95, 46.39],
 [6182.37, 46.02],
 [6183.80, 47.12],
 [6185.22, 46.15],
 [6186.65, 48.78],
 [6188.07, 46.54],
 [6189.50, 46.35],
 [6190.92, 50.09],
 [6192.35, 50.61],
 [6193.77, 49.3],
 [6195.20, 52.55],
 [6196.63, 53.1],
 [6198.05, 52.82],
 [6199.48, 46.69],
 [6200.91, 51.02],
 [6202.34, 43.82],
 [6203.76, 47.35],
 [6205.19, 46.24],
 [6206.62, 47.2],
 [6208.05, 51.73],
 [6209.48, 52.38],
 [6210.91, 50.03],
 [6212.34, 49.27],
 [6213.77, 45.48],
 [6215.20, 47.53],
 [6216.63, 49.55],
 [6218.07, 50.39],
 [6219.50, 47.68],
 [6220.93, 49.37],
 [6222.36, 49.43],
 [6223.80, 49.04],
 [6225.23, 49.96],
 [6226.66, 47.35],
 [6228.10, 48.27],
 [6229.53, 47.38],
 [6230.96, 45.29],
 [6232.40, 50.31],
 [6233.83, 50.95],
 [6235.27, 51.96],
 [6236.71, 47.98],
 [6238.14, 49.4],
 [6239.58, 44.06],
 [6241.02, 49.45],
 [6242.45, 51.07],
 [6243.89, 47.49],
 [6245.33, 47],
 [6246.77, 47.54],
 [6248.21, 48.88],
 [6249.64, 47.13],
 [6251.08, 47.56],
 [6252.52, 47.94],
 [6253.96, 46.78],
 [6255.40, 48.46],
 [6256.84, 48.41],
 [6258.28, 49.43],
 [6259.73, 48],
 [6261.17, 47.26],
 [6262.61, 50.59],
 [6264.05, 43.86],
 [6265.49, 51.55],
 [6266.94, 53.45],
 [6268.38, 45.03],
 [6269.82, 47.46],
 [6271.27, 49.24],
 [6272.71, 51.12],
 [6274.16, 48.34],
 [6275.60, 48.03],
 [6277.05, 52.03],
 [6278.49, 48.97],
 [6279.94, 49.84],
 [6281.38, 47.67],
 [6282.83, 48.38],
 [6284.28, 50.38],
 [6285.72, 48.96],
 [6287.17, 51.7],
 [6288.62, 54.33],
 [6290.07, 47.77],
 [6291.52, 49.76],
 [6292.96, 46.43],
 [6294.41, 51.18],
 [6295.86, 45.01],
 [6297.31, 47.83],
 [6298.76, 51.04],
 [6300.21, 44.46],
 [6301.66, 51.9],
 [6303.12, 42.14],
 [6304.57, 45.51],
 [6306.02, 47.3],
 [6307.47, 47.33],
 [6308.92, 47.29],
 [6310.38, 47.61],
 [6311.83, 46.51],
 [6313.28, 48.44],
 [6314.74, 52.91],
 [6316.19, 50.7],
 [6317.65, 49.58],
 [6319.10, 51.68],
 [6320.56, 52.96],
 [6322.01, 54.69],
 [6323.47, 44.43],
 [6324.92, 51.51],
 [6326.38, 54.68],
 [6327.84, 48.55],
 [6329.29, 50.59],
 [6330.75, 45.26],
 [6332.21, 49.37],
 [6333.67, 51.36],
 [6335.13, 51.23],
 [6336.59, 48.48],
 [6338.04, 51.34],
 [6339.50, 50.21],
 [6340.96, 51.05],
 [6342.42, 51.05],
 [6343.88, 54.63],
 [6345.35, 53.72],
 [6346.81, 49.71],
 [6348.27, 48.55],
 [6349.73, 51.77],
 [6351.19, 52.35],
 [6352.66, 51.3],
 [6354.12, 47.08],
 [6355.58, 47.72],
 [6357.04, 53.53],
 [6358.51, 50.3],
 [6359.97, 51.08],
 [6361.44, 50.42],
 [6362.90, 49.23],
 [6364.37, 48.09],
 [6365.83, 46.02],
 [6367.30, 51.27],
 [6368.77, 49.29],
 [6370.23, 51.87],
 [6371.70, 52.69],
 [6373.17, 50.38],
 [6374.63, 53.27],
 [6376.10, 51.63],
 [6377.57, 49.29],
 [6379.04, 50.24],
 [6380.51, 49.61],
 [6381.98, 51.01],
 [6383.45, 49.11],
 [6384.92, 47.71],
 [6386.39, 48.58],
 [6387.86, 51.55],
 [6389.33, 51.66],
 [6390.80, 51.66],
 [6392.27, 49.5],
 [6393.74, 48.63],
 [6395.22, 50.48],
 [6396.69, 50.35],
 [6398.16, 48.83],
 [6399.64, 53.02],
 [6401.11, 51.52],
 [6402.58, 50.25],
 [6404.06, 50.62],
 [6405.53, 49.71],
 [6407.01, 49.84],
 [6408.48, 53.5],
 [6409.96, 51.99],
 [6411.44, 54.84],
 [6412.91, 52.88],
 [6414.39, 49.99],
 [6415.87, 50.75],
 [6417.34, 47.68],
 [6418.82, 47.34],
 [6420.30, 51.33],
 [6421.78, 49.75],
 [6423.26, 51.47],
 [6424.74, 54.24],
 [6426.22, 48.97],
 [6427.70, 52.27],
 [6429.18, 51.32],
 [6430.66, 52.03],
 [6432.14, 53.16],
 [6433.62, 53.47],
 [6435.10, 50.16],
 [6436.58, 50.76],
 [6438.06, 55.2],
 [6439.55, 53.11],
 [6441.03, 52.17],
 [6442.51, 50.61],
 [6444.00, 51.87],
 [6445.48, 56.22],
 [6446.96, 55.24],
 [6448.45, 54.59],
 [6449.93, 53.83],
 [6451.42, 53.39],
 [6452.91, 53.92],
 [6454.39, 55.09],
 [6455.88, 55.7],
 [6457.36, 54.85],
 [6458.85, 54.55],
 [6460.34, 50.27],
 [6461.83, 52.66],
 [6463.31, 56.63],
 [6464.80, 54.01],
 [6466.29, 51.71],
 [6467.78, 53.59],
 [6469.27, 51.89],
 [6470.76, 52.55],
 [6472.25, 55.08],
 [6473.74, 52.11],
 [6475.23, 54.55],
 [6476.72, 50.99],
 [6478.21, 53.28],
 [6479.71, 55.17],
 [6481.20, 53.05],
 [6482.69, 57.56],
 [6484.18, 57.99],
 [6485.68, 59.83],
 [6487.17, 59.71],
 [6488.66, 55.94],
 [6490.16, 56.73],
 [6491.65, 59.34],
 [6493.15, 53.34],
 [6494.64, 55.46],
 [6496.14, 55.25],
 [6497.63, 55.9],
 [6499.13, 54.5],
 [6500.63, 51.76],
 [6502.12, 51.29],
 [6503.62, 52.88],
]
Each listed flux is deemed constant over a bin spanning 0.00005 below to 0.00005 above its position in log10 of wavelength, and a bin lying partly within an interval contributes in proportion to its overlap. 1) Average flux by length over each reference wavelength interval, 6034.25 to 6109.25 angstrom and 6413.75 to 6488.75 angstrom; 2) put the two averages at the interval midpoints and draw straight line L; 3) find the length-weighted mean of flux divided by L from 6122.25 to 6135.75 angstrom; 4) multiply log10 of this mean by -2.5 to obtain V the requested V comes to 0.02 mag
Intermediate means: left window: 49.2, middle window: 49.1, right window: 53.2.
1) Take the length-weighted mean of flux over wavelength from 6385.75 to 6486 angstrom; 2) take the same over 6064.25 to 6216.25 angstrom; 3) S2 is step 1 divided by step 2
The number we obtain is 1.07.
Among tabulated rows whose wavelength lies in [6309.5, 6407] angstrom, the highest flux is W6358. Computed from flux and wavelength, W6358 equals 54.69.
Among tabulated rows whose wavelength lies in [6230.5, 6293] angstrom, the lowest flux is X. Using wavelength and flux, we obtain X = 43.86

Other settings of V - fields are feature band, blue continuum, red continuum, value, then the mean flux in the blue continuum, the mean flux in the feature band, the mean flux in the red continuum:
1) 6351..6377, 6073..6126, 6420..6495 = 0.047 mag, 49.2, 50.4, 53.8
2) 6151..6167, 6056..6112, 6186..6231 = -0.010 mag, 49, 49.4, 48.9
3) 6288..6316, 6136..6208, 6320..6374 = 0.041 mag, 48.8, 48.2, 50.5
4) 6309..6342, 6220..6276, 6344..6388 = -0.009 mag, 48.5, 50.1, 50.3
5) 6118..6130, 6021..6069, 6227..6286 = -0.014 mag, 49.5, 49.8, 48.6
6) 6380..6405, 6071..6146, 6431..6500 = 0.062 mag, 49.2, 50.3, 54.3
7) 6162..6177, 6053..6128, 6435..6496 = 0.061 mag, 49.4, 47.6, 54.3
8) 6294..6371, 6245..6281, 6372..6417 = 0.001 mag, 48.6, 49.7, 50.7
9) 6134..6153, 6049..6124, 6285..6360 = 0.000 mag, 49.3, 49.4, 49.7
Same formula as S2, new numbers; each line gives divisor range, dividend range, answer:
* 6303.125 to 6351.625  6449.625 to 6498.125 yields 1.10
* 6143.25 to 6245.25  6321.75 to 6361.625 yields 1.04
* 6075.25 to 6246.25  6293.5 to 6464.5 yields 1.04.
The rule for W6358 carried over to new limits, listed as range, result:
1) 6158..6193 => 52.15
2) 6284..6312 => 54.33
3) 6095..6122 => 55.13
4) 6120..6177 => 54.06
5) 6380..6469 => 56.63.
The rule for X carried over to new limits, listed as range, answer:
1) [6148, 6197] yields 45.07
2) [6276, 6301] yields 44.46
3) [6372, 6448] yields 47.34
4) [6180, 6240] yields 43.82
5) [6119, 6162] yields 45.23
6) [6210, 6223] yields 45.48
